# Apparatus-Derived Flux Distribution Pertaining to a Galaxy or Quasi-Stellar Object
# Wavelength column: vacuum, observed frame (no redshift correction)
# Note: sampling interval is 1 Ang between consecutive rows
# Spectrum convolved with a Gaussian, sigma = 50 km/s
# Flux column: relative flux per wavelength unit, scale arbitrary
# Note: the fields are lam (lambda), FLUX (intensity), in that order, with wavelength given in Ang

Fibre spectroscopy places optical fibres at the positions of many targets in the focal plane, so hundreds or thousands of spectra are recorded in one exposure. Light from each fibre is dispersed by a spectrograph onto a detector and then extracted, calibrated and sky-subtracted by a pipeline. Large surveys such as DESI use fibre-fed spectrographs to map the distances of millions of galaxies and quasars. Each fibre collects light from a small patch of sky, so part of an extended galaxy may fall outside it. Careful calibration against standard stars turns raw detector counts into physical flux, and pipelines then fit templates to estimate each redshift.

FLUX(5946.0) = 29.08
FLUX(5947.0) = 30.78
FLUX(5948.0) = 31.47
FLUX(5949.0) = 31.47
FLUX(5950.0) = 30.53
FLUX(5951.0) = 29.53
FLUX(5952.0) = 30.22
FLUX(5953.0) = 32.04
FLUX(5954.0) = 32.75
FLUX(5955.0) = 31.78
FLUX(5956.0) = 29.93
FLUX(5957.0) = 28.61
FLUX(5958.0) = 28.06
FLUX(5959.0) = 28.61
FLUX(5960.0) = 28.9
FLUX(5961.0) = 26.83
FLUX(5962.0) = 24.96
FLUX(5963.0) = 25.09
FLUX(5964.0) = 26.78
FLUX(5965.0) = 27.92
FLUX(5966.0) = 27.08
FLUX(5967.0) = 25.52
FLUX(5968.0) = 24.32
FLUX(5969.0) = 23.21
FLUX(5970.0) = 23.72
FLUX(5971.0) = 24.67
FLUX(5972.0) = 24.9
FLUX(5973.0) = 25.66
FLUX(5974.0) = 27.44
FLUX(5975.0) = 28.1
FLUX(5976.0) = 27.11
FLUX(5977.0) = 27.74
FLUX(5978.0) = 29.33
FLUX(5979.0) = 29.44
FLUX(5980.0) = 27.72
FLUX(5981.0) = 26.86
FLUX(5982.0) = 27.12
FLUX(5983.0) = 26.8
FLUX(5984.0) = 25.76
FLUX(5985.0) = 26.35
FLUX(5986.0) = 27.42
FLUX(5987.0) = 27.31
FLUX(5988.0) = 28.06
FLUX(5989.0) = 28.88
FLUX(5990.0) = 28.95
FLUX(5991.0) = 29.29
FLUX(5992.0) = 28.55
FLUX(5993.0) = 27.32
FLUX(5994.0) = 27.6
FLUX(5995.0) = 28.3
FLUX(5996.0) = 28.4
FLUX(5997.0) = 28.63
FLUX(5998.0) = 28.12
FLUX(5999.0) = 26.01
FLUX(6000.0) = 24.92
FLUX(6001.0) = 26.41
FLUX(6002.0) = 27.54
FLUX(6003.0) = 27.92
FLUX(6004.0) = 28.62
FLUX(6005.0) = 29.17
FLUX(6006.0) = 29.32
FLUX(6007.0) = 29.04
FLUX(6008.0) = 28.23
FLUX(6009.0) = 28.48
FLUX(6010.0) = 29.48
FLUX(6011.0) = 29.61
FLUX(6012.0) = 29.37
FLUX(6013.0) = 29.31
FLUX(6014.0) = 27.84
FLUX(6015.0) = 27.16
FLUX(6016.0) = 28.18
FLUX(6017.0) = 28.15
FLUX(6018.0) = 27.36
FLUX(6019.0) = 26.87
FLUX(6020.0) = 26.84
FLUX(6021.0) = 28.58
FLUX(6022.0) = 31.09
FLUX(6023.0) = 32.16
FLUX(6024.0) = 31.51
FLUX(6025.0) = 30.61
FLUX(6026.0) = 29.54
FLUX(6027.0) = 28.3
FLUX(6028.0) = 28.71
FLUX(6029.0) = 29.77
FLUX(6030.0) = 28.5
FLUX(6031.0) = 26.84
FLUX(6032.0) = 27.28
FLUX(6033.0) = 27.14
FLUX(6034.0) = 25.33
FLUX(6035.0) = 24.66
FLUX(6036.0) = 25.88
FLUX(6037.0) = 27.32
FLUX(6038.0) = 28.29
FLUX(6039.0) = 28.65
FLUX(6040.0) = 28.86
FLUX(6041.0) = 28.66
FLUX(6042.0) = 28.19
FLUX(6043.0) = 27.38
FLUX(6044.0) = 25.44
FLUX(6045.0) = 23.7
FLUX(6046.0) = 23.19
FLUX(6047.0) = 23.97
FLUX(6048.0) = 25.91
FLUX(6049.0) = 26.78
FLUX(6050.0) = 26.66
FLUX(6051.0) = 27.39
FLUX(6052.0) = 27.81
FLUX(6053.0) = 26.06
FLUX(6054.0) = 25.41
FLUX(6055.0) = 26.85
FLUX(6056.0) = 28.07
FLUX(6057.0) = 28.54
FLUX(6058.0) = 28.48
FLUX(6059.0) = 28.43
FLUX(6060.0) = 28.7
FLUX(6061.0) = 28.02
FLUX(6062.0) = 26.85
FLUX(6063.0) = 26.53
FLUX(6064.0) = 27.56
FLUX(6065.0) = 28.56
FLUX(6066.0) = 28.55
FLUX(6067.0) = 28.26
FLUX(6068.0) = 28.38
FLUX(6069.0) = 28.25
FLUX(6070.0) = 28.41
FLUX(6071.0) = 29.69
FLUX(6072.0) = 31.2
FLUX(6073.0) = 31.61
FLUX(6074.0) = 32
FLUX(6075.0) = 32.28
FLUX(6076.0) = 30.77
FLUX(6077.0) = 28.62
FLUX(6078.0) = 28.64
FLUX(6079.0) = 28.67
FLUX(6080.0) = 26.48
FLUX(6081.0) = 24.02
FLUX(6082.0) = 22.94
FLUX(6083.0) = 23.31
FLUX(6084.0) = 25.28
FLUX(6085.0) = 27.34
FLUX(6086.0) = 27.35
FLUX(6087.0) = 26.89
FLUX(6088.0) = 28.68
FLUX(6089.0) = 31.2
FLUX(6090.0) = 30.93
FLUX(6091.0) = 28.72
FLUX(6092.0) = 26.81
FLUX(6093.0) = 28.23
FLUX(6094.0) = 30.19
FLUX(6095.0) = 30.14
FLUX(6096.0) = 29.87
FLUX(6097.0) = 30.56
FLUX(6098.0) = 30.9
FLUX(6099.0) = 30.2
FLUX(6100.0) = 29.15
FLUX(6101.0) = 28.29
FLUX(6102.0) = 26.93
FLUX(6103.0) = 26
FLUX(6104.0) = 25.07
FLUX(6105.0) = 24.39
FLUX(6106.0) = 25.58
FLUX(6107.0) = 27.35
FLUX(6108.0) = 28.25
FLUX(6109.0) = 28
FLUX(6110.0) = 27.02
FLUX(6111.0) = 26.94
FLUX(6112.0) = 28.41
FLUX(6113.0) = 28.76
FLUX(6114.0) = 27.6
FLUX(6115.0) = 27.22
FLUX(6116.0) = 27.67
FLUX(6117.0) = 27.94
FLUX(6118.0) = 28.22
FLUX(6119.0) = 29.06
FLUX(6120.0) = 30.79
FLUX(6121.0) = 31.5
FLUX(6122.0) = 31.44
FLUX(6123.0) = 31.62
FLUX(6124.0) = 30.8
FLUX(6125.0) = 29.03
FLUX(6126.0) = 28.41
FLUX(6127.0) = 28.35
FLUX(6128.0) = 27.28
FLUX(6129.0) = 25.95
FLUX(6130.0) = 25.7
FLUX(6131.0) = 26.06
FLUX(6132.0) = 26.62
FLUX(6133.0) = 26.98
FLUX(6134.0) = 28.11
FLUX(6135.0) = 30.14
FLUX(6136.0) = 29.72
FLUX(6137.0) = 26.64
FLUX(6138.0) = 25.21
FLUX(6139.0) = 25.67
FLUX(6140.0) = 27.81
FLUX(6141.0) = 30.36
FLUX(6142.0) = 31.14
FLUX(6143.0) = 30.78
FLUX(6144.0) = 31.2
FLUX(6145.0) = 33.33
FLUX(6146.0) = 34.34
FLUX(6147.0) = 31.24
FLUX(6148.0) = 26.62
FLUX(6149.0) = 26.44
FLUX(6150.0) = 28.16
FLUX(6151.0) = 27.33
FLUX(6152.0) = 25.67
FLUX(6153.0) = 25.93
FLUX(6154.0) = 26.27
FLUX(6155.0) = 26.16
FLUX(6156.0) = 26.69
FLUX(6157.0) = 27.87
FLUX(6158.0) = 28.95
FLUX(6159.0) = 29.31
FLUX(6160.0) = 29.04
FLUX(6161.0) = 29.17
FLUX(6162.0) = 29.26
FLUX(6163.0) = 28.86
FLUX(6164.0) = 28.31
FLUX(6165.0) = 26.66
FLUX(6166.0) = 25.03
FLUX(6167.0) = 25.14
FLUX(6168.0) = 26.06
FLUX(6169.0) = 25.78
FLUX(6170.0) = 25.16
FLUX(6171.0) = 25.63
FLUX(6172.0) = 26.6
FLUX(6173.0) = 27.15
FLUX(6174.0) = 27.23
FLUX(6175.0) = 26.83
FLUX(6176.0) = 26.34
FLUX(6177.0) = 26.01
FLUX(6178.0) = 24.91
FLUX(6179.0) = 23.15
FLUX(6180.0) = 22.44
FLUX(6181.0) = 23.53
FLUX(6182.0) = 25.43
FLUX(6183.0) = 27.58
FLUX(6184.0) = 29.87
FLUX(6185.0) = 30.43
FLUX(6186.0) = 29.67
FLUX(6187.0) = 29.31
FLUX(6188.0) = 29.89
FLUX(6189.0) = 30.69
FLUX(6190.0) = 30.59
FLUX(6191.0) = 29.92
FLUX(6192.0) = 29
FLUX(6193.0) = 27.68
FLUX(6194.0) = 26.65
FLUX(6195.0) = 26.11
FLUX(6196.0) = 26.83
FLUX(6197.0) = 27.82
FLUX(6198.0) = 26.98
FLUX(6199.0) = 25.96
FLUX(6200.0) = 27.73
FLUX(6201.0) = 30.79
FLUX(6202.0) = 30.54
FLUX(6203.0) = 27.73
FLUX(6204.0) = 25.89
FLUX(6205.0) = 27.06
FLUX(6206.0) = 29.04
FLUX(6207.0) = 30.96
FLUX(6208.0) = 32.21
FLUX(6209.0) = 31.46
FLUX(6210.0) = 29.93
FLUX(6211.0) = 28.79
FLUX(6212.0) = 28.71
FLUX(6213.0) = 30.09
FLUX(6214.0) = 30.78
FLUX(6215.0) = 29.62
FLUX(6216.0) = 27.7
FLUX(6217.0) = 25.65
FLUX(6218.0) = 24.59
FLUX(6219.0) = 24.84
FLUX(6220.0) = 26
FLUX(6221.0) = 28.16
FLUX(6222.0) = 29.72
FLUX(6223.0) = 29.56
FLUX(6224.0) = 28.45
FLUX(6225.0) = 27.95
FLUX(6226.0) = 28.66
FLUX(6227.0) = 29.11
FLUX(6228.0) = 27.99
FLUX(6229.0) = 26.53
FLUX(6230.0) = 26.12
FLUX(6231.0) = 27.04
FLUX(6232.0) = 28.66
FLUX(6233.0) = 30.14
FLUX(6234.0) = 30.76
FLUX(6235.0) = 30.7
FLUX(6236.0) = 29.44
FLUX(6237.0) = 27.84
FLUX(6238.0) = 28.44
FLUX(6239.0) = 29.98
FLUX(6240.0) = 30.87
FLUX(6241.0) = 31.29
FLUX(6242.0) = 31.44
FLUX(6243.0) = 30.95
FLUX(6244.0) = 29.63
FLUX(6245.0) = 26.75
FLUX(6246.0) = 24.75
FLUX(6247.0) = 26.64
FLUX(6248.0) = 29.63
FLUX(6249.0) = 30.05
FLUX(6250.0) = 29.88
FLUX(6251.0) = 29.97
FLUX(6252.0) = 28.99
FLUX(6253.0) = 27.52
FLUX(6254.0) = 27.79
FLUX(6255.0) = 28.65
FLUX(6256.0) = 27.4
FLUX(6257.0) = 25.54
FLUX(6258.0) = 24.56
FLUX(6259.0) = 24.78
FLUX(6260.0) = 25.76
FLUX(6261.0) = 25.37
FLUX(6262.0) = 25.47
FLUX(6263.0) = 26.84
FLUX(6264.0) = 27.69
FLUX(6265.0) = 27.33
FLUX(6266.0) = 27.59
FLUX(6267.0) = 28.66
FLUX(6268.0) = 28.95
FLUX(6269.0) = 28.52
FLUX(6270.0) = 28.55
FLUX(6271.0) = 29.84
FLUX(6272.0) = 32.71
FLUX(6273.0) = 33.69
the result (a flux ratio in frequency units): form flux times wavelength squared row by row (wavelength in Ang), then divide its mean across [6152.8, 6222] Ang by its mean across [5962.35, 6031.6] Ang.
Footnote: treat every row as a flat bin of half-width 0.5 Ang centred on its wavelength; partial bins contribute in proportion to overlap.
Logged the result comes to 1.1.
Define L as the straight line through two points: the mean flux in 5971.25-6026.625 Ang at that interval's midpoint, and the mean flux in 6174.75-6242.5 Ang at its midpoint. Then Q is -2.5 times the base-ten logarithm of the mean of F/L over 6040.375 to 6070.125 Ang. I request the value 0.039 mag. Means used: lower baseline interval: 28.1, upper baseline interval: 28.3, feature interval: 27.2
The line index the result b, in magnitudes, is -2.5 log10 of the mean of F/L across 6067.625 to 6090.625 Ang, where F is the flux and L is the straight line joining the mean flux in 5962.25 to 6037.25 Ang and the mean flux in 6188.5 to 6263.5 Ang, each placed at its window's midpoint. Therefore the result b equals -0.02 mag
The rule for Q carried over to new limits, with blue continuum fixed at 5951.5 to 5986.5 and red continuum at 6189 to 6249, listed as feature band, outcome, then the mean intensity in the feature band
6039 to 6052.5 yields 0.05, 26.5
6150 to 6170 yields 0.04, 27.2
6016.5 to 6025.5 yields -0.06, 29.2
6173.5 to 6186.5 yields 0.08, 26.4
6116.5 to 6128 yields -0.06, 29.6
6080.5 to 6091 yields 0.04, 26.9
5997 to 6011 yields -0.02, 28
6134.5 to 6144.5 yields -0.03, 28.9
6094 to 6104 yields -0.04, 29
